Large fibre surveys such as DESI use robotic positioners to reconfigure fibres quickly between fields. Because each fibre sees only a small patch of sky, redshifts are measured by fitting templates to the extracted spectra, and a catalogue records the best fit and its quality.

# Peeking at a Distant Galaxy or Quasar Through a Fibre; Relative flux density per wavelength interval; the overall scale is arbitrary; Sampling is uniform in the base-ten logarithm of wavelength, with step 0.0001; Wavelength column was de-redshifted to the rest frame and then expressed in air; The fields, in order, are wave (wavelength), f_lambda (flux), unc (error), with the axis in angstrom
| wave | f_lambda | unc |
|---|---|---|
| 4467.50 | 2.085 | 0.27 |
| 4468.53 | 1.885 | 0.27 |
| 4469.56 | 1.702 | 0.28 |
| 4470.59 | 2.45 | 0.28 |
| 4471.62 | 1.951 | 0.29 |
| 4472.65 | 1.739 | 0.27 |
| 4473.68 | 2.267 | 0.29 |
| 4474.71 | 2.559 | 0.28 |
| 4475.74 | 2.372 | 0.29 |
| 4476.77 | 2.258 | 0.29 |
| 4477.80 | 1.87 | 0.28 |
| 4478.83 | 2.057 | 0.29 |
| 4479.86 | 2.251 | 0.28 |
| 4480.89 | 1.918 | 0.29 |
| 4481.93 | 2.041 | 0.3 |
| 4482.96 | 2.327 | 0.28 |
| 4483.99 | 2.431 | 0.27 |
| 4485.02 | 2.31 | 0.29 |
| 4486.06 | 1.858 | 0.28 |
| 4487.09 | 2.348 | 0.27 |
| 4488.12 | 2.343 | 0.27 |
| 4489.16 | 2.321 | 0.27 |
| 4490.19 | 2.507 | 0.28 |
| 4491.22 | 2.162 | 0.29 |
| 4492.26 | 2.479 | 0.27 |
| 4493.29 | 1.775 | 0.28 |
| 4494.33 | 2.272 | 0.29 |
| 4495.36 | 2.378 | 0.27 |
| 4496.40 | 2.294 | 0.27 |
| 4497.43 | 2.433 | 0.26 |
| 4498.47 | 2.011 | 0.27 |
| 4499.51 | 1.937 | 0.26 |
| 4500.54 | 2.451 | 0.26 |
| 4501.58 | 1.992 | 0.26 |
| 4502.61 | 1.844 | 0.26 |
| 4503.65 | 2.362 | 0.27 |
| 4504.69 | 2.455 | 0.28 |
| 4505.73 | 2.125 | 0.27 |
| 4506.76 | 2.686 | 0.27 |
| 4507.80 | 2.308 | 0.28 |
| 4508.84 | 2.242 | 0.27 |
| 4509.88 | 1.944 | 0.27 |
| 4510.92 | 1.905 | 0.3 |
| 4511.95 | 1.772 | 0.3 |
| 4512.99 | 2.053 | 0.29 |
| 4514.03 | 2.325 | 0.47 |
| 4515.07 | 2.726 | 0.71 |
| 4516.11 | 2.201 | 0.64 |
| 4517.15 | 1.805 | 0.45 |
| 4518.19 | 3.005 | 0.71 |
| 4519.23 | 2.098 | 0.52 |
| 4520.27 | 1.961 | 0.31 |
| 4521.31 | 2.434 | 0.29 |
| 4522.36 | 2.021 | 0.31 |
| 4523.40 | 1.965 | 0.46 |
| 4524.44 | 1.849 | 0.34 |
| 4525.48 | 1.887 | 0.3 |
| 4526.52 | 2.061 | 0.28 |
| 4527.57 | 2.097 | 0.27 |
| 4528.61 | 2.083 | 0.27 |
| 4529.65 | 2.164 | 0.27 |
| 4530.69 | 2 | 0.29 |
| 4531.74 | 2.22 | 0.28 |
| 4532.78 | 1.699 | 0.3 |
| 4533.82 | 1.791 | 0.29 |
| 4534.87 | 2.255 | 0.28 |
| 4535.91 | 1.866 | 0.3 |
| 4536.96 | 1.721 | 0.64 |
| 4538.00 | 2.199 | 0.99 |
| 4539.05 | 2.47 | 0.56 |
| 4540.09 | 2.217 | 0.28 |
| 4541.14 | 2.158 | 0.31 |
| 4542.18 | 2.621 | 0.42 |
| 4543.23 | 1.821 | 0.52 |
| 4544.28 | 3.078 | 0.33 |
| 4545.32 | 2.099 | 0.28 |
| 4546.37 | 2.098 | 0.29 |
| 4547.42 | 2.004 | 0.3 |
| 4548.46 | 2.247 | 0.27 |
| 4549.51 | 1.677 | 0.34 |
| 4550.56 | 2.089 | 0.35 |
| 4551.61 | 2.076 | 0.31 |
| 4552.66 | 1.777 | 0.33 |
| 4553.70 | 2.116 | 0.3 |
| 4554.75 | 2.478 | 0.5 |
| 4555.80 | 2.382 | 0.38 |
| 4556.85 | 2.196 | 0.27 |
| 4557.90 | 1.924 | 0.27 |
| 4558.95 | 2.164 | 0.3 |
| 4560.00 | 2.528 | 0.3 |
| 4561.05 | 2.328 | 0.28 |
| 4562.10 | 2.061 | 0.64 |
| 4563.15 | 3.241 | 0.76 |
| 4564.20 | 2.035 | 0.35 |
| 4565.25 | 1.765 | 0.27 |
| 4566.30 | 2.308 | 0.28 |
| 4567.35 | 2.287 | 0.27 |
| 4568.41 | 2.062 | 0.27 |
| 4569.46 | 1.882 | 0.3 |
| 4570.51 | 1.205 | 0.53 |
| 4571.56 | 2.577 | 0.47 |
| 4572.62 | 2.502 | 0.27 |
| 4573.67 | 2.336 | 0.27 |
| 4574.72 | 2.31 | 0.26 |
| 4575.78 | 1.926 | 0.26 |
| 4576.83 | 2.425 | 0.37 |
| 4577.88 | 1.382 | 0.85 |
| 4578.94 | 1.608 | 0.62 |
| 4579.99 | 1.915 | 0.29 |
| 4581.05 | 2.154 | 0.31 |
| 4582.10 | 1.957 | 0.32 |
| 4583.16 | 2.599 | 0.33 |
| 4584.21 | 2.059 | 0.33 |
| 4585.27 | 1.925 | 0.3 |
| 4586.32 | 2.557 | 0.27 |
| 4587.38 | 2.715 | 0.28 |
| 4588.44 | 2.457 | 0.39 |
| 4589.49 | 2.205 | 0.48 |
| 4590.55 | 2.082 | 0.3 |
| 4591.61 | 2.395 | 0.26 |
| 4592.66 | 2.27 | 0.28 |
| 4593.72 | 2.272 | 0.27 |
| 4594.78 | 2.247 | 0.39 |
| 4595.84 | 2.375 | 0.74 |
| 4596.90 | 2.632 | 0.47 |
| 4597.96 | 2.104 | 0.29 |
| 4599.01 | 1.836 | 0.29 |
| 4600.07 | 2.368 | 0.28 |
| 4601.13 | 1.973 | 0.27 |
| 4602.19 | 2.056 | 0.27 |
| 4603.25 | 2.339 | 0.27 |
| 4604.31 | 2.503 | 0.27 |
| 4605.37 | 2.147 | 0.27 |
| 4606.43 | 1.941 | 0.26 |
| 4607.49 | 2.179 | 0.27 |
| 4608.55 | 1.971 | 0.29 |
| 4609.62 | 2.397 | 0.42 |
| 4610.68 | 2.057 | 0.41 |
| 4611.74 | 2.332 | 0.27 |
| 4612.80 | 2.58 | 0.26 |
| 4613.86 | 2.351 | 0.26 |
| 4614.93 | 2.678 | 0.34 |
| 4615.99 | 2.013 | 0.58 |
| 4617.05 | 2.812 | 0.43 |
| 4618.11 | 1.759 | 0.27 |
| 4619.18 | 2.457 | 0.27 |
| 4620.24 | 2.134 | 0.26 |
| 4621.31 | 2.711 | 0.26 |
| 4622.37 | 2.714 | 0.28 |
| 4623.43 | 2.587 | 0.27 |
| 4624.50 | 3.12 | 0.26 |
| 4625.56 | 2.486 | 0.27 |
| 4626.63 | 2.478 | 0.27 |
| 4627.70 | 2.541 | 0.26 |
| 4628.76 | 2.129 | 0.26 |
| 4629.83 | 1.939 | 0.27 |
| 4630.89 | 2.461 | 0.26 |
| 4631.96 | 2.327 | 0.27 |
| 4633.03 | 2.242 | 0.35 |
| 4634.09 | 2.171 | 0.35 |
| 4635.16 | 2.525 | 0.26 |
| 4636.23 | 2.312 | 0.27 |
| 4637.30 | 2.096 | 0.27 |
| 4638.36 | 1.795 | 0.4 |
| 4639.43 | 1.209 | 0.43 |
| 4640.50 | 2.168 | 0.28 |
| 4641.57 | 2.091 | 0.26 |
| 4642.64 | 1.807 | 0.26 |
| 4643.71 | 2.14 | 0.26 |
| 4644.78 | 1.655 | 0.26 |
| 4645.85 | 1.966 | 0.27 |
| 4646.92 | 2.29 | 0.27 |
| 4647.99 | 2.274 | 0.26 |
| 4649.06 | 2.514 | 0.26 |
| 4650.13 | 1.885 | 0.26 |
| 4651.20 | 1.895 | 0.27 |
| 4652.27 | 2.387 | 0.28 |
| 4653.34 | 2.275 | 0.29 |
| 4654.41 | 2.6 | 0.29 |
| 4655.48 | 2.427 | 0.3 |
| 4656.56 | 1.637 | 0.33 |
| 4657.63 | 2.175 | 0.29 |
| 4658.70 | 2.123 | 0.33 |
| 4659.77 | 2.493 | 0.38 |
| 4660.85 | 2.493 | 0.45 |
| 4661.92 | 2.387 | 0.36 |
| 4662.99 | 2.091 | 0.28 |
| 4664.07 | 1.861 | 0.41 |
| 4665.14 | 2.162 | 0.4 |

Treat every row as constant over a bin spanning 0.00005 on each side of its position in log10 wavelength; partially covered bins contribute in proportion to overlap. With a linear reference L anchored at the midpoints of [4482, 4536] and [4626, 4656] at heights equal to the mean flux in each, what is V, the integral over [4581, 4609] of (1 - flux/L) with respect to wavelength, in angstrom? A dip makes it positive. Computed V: -0.9 angstrom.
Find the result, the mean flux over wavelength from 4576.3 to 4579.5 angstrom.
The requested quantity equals 1.81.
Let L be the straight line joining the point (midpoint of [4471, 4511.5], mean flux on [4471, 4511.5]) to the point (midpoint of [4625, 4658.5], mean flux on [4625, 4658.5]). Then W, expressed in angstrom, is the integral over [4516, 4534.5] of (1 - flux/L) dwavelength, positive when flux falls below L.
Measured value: 0.99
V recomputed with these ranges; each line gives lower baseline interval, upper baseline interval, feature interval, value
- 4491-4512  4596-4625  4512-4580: 3.3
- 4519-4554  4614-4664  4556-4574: -0.6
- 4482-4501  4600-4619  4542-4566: 0.5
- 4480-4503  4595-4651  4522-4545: 1.2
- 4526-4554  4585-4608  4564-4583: 1.3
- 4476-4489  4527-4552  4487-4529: -0.8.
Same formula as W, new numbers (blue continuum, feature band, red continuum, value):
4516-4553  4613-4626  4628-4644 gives -2.39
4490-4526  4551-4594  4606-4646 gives 0.77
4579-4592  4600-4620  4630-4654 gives -0.71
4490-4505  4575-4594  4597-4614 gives 0.38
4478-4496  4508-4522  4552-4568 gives 0.21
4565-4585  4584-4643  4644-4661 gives -4.05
